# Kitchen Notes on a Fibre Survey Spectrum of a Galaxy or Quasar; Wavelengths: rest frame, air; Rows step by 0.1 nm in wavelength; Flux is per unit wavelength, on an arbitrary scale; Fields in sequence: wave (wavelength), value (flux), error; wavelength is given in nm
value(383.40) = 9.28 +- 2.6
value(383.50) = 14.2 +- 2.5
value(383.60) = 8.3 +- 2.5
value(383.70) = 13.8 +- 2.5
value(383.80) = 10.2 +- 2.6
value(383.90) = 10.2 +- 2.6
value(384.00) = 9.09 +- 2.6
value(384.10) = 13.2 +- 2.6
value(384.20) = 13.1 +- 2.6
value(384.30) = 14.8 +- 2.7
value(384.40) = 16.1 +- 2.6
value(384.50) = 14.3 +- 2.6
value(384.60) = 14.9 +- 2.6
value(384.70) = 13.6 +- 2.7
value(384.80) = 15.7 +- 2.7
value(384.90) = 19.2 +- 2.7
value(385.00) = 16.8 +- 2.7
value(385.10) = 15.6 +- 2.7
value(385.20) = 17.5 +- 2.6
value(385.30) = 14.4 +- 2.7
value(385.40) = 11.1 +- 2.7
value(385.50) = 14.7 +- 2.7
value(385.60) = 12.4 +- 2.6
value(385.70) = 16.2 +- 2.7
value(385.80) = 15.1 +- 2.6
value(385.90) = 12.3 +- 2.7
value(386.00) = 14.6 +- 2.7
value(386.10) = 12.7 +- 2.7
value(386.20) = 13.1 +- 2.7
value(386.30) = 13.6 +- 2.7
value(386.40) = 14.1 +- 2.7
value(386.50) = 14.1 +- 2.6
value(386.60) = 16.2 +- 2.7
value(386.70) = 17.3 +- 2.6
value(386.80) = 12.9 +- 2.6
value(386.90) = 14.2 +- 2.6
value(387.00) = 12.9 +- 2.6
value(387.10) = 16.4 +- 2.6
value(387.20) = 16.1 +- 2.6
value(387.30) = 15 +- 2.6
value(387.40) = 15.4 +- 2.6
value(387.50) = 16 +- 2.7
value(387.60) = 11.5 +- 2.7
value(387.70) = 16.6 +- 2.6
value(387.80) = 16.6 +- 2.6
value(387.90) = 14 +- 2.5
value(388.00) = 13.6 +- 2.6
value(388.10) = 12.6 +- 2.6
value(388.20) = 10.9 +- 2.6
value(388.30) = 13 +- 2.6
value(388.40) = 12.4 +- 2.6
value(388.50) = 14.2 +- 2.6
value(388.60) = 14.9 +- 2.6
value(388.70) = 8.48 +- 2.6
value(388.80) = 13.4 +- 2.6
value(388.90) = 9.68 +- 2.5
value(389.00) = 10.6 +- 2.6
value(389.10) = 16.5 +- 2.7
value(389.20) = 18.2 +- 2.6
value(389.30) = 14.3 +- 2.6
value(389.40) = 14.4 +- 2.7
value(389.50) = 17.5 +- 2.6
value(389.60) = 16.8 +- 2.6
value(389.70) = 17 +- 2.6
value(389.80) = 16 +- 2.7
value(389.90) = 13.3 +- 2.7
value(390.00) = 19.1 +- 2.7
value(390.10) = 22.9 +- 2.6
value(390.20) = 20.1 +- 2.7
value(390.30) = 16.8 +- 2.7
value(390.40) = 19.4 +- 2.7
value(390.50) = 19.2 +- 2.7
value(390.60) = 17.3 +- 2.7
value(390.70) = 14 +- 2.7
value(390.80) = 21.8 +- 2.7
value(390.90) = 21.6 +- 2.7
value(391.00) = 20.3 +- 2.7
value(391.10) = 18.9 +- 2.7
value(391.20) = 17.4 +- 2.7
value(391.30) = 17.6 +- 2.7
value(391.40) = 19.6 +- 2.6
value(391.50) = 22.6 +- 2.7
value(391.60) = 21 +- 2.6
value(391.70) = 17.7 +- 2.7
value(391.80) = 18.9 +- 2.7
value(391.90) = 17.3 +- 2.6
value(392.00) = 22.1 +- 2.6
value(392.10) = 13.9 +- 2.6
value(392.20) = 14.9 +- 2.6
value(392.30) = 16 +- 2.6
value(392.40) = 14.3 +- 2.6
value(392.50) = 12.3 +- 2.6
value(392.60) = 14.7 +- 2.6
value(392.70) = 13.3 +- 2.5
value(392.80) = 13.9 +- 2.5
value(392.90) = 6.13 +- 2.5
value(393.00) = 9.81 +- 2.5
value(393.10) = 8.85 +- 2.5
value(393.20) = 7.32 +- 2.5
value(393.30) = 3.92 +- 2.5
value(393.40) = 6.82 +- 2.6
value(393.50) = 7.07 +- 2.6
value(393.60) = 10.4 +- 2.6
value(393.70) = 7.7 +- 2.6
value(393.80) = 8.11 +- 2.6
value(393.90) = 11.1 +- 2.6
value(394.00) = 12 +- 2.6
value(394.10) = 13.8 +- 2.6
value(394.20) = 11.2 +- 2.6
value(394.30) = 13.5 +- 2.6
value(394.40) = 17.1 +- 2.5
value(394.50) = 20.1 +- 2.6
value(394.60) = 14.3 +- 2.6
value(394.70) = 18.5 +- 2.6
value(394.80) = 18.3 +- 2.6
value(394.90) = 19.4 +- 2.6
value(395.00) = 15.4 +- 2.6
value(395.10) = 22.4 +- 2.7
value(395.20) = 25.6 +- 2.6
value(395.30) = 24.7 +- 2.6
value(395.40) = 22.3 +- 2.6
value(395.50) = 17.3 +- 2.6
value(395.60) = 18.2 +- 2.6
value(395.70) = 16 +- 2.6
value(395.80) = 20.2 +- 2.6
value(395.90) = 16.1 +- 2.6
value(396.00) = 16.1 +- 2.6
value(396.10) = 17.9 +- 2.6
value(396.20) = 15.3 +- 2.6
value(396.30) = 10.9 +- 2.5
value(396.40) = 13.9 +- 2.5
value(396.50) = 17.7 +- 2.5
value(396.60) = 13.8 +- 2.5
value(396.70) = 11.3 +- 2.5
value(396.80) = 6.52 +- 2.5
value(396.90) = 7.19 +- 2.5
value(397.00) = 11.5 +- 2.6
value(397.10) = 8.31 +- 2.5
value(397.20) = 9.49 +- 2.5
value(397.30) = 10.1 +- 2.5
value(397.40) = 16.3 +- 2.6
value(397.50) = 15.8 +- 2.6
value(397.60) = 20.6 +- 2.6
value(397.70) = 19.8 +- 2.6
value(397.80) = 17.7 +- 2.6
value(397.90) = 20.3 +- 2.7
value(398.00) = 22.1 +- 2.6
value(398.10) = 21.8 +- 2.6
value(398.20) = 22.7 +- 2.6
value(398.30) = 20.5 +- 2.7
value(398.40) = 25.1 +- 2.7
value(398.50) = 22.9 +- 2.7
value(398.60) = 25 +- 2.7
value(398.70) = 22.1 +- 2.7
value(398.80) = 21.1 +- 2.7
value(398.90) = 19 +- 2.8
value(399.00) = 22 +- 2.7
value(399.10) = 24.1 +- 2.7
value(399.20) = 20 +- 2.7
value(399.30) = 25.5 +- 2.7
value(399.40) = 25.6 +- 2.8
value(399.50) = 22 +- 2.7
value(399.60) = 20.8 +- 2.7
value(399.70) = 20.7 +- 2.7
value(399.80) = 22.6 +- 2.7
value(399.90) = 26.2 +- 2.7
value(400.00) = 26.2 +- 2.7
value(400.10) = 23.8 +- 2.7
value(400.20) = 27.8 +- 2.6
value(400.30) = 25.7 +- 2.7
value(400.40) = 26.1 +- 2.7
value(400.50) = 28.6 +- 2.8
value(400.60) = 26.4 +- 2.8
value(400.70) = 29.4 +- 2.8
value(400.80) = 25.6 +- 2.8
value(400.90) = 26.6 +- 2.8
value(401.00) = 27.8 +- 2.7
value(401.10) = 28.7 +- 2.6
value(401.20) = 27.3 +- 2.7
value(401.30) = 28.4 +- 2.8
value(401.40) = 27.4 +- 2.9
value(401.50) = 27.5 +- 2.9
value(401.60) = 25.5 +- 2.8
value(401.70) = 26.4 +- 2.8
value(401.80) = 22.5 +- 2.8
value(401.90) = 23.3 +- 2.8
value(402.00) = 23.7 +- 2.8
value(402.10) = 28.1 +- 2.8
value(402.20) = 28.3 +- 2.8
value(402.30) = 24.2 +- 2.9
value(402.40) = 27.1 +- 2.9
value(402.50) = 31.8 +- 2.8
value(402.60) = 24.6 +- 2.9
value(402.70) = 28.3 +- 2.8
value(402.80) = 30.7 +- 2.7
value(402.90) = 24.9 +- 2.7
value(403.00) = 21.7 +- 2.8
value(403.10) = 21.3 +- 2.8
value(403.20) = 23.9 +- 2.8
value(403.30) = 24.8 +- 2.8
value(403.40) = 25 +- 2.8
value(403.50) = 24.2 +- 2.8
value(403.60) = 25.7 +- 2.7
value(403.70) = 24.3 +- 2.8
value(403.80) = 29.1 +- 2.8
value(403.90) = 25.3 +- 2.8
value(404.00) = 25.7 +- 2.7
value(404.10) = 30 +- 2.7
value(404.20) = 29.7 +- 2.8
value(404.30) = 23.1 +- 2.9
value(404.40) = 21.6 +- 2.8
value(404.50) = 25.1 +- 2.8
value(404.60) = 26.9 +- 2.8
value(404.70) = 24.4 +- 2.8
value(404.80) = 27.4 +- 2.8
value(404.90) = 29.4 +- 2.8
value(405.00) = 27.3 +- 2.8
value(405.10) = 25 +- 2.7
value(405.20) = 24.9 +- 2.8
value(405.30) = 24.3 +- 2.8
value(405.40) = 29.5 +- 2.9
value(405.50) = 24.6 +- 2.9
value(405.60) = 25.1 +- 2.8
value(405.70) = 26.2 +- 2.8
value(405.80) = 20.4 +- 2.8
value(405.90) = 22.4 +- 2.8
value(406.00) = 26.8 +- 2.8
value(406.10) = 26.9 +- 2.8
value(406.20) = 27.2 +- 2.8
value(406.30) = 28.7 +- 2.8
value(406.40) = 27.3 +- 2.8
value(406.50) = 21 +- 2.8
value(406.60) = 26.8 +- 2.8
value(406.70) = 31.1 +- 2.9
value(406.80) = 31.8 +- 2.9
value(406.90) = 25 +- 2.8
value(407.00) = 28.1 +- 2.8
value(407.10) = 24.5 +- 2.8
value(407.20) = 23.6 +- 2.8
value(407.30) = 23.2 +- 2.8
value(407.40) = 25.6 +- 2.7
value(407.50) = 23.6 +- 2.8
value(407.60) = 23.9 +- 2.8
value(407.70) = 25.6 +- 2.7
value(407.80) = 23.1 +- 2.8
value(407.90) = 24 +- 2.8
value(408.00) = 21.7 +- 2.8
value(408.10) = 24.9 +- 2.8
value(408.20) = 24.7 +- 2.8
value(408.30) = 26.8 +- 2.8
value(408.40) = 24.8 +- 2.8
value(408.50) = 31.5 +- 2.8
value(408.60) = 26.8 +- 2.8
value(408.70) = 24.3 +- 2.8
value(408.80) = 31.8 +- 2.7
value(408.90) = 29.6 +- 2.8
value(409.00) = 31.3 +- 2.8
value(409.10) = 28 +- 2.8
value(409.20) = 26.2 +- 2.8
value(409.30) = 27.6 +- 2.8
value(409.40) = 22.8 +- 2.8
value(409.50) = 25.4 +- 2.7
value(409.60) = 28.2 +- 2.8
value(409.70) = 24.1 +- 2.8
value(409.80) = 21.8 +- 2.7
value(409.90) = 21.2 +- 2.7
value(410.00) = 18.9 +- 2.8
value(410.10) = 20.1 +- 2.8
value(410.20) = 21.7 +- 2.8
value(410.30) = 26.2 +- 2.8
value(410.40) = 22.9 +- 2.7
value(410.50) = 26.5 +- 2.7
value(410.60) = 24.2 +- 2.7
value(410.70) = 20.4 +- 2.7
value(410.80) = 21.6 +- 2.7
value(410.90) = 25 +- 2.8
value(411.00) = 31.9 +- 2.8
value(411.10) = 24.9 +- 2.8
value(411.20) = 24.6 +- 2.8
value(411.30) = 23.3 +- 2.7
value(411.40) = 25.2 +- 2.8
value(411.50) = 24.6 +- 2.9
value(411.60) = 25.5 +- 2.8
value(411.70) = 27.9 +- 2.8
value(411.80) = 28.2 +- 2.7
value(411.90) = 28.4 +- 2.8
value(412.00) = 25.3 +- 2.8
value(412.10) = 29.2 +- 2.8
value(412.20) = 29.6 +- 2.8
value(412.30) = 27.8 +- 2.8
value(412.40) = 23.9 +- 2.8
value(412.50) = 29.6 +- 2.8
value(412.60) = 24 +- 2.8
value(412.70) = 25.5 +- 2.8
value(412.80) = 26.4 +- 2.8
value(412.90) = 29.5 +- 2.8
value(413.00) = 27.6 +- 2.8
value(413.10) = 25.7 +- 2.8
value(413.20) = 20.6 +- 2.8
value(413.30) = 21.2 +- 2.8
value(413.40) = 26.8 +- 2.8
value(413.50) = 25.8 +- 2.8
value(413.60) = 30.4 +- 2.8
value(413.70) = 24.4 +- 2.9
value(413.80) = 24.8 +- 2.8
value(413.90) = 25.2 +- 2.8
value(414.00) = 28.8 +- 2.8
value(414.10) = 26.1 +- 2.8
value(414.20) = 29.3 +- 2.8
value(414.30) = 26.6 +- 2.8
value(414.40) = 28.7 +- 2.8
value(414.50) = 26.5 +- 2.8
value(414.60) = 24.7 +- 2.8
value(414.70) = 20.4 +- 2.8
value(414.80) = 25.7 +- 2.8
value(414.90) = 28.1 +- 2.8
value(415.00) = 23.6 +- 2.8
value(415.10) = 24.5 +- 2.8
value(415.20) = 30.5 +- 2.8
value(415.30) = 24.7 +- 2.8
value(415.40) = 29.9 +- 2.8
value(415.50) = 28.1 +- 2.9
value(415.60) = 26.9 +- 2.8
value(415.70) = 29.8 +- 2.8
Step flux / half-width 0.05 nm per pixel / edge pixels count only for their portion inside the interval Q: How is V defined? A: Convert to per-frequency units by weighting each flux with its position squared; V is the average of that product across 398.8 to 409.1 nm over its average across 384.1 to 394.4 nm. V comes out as 1.9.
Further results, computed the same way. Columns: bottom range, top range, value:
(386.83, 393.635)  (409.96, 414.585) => 1.91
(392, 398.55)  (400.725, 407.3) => 1.81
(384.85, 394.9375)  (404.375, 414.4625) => 1.91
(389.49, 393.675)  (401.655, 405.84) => 1.75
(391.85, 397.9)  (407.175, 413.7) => 1.92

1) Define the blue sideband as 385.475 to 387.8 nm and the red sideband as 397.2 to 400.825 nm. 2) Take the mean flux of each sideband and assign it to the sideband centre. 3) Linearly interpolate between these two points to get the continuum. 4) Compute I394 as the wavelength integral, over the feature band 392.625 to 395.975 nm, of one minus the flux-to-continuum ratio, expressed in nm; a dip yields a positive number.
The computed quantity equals 0.90 nm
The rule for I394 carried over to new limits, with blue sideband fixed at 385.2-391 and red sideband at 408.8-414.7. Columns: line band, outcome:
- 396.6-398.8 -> 0.282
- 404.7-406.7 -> -0.254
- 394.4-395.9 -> -0.081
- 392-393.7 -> 0.604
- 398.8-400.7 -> -0.349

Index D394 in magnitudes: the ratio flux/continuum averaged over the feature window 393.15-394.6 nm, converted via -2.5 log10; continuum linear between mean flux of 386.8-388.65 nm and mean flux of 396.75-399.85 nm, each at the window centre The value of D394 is 0.49 mag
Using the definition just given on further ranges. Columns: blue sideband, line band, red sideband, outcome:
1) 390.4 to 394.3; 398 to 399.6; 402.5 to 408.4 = -0.14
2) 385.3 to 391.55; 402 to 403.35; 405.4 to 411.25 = -0.16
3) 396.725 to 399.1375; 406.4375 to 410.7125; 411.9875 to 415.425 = -0.08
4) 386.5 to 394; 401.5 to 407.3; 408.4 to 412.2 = -0.16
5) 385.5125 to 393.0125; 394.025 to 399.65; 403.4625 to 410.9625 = 0.10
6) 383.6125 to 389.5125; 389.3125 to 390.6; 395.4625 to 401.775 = -0.11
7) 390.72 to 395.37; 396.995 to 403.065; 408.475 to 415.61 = -0.21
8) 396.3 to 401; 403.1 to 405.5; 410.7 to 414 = -0.14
